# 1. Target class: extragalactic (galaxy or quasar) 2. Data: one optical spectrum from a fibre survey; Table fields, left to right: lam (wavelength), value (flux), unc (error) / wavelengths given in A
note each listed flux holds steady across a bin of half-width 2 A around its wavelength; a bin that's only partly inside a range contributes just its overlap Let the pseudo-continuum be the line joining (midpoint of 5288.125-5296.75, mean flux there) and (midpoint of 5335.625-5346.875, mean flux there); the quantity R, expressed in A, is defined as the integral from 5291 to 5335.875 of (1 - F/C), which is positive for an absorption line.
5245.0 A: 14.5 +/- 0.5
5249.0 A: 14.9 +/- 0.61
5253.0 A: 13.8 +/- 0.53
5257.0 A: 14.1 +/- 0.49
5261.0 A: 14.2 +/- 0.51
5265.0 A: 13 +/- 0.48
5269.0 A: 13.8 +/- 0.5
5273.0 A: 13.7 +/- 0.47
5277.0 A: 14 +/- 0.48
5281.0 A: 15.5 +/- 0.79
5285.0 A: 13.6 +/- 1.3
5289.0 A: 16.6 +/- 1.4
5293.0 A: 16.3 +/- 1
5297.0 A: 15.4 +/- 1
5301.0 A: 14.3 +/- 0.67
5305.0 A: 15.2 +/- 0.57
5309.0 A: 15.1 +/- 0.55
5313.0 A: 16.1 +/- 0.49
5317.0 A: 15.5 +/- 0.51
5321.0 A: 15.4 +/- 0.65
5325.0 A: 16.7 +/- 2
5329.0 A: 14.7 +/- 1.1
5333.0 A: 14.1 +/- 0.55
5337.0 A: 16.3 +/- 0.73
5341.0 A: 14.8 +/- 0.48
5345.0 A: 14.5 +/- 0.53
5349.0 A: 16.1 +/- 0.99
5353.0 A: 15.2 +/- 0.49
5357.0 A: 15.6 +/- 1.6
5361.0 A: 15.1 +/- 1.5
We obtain 1.1 A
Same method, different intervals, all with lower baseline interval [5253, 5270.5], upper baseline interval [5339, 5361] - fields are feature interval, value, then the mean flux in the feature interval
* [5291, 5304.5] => -0.89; 15.3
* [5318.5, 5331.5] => -0.63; 15.5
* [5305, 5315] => -0.65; 15.5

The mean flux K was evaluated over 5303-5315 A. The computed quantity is 15.5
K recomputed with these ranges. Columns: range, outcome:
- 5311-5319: 15.8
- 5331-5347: 14.9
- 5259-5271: 13.7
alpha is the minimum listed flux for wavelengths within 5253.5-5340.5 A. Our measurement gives 13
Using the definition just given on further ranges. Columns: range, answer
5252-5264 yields 13.8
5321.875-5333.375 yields 14.1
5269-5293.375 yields 13.6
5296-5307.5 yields 14.3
